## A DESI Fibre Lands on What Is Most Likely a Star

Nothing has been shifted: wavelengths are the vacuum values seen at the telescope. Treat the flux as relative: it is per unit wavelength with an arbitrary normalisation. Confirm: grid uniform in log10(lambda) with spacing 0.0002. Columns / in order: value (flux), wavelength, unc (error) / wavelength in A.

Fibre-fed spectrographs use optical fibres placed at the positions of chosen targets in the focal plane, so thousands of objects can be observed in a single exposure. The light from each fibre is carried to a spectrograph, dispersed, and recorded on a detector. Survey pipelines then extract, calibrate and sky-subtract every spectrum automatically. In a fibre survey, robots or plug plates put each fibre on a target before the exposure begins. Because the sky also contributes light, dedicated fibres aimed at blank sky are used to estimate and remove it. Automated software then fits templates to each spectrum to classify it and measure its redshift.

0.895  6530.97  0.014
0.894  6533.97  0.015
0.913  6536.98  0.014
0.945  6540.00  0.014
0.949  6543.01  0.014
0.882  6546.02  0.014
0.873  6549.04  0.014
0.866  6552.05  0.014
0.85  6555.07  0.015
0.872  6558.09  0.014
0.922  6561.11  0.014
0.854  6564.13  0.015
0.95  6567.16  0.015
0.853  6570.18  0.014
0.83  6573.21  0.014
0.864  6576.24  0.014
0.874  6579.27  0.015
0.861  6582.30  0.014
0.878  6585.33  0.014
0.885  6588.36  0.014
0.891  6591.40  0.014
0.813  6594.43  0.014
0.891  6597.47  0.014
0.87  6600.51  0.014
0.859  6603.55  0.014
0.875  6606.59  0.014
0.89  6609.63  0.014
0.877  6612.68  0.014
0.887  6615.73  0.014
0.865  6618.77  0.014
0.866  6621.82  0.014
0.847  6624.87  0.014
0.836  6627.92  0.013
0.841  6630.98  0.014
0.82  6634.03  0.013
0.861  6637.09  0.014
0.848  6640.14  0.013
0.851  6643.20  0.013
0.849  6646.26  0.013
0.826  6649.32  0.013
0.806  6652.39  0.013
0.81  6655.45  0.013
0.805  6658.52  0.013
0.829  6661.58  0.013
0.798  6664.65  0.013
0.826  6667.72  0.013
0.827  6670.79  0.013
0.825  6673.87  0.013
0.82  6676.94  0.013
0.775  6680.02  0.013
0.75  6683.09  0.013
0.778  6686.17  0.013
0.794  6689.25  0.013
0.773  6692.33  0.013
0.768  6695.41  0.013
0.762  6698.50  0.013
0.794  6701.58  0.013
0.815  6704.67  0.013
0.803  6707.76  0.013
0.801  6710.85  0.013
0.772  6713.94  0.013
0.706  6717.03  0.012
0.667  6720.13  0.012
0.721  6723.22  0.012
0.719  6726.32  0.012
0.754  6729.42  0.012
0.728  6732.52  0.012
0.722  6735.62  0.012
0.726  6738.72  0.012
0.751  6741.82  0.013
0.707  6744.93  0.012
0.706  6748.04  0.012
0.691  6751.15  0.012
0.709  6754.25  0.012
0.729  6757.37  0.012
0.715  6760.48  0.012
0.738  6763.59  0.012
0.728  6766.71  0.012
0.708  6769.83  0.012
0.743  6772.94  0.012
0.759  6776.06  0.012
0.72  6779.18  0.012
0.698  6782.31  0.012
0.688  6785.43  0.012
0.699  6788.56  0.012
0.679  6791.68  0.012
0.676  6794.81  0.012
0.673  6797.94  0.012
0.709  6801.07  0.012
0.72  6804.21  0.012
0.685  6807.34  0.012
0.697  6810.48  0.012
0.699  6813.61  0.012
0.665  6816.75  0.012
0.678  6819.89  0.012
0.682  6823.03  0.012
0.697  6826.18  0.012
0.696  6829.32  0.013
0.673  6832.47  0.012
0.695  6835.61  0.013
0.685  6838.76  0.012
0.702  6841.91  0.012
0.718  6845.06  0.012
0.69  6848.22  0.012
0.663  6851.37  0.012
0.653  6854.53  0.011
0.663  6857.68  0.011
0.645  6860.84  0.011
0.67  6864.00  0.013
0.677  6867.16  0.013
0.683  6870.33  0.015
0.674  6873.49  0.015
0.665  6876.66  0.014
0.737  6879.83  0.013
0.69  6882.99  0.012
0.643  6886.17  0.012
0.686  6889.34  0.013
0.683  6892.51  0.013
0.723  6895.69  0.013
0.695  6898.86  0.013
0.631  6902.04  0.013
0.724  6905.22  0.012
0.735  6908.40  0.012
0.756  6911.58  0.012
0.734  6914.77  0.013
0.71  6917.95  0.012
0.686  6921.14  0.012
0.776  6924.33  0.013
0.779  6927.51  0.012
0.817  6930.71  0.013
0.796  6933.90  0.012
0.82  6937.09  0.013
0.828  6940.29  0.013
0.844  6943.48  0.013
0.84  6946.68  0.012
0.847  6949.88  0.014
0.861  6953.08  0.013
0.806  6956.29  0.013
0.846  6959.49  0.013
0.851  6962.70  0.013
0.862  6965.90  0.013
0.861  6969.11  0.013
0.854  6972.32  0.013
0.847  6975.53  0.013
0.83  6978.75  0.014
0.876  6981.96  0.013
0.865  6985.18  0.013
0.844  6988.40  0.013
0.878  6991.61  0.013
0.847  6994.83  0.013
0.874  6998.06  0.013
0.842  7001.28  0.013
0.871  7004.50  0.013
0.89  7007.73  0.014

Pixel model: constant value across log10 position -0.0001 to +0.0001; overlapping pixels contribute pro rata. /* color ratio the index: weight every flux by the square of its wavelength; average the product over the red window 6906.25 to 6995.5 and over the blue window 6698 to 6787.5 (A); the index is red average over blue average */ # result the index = 1.2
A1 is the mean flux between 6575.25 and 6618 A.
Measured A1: 0.873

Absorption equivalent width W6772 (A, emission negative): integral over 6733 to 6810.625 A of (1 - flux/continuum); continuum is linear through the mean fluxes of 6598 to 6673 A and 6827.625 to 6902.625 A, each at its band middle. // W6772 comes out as 3.8 A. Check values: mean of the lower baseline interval 0.845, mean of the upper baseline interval 0.682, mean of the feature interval 0.711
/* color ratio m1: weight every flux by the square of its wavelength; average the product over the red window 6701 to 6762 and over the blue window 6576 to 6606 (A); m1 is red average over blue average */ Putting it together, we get 0.9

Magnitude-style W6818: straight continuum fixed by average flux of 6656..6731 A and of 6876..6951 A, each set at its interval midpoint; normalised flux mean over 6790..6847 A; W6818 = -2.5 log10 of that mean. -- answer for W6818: 0.10 mag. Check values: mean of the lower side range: 0.779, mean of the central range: 0.691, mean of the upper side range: 0.744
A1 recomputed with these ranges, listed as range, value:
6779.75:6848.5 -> 0.691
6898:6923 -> 0.71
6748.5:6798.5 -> 0.71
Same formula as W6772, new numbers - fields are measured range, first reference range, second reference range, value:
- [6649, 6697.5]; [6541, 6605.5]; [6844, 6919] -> 1.0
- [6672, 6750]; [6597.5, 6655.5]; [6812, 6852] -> 2.9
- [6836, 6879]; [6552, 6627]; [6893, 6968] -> 6.6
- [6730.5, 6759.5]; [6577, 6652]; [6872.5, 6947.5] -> 3.1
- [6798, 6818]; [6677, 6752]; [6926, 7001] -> 2.3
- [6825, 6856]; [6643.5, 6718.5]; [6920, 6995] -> 4.9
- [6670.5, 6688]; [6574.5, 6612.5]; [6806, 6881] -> 0.3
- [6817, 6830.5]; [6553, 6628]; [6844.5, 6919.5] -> 0.7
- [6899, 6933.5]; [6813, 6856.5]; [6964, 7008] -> 1.9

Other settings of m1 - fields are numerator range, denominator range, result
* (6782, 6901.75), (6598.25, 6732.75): 0.89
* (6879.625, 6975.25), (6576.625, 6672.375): 0.99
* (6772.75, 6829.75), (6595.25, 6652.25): 0.86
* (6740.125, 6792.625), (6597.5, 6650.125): 0.87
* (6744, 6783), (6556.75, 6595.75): 0.87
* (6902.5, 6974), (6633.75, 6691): 1.06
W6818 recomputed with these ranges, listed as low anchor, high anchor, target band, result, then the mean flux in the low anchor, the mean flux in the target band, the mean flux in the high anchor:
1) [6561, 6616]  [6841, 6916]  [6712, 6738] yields 0.09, 0.873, 0.725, 0.689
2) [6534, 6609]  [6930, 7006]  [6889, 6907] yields 0.23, 0.88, 0.691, 0.847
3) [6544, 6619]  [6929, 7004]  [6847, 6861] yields 0.27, 0.874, 0.664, 0.845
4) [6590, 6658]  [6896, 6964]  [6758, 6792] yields 0.14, 0.853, 0.718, 0.779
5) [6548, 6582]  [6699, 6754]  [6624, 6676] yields -0.04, 0.873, 0.829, 0.74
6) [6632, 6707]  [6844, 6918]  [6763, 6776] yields 0.03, 0.809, 0.732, 0.689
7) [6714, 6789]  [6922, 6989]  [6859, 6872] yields 0.17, 0.719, 0.669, 0.834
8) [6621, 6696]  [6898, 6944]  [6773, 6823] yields 0.13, 0.817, 0.697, 0.754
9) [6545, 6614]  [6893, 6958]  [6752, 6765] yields 0.14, 0.873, 0.721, 0.769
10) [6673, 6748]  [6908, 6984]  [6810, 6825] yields 0.15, 0.758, 0.684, 0.813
